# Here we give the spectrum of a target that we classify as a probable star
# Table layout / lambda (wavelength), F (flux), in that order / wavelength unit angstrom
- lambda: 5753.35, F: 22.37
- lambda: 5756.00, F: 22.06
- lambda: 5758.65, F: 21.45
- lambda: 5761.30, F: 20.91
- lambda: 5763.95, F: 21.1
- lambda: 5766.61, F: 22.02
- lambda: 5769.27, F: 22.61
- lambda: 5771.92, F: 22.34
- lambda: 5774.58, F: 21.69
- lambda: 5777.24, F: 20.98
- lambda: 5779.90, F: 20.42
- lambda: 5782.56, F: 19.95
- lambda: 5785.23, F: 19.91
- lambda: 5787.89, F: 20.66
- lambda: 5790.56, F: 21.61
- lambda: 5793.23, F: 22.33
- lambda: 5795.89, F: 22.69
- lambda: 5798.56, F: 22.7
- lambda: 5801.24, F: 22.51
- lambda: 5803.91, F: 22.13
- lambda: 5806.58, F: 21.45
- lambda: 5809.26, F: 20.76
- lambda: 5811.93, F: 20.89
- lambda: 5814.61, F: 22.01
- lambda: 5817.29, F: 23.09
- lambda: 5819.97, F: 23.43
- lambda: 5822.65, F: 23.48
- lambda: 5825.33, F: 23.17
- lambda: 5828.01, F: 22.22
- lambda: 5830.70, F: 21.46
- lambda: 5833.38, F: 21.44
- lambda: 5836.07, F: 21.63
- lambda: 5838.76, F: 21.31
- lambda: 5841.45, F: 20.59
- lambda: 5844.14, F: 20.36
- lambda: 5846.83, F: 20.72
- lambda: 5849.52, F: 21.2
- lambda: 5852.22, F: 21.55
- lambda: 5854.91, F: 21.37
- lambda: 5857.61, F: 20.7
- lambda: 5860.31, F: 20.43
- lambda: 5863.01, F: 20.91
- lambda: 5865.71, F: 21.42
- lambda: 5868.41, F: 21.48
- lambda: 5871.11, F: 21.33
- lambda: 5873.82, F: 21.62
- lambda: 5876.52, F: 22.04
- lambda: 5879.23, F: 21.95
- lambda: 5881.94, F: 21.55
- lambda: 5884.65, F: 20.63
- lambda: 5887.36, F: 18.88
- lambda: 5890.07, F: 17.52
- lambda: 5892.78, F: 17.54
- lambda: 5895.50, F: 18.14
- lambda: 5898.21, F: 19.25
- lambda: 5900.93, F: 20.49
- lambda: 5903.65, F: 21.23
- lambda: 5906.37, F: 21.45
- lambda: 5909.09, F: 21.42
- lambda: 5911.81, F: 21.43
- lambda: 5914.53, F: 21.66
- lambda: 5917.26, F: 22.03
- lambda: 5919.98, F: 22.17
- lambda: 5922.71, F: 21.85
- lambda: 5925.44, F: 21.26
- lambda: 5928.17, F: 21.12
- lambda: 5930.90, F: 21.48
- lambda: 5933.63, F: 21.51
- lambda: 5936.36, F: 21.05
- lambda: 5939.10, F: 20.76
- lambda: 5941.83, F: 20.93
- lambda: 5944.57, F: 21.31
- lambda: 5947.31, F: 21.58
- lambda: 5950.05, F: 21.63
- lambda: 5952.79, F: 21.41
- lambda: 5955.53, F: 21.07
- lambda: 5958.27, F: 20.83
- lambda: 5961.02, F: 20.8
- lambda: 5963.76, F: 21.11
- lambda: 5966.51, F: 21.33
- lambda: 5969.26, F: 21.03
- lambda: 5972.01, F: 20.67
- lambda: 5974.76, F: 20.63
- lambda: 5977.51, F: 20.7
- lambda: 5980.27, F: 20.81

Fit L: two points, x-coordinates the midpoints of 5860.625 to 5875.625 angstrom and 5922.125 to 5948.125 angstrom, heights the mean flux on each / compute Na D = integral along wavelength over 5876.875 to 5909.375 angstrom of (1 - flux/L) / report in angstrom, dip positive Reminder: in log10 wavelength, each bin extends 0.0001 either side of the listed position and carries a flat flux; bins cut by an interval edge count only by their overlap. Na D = 1.9 angstrom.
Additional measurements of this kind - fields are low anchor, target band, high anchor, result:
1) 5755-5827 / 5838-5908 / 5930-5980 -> 2.8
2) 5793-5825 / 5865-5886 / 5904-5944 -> 0.3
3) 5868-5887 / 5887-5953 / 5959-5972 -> 1.3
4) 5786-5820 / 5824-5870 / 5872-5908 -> -0.5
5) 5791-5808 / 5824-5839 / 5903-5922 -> 0.1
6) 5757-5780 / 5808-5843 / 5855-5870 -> -1.2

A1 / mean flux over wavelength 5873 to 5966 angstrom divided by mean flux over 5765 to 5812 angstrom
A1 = 0.97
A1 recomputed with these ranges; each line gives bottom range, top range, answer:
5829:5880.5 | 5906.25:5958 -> 1.01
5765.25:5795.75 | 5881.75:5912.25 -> 0.93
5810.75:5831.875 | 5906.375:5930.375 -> 0.96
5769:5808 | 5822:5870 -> 0.99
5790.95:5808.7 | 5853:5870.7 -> 0.95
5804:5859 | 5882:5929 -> 0.95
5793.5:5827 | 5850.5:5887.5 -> 0.95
